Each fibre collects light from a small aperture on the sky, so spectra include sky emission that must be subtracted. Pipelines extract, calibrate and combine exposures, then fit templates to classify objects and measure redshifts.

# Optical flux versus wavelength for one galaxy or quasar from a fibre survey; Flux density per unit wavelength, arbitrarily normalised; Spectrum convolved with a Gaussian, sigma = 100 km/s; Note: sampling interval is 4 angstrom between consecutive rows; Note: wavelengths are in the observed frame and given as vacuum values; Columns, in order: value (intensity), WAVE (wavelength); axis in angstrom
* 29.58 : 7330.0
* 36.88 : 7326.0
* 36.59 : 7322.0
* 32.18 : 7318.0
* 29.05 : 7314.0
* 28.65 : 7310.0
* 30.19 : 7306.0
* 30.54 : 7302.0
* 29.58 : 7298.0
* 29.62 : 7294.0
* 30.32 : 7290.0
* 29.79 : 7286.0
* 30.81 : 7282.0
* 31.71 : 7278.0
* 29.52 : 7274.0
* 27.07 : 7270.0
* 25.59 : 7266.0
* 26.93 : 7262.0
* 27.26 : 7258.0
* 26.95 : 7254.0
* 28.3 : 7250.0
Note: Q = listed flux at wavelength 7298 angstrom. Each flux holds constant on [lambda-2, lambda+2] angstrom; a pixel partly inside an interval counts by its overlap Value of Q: 29.58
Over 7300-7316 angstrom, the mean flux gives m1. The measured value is 29.6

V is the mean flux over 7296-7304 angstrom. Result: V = 30.1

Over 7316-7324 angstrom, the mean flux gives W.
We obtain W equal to 34.4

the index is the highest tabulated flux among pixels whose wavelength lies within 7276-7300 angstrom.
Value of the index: 31.71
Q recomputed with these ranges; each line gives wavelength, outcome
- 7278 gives 31.71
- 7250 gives 28.3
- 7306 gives 30.19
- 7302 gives 30.54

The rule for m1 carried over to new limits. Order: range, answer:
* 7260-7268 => 26.3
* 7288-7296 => 30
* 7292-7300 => 29.6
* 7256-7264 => 27.1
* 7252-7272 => 26.8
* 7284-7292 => 30.1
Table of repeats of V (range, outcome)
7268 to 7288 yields 29.8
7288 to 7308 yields 30.1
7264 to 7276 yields 27.4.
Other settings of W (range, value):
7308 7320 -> 30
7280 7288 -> 30.3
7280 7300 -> 30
